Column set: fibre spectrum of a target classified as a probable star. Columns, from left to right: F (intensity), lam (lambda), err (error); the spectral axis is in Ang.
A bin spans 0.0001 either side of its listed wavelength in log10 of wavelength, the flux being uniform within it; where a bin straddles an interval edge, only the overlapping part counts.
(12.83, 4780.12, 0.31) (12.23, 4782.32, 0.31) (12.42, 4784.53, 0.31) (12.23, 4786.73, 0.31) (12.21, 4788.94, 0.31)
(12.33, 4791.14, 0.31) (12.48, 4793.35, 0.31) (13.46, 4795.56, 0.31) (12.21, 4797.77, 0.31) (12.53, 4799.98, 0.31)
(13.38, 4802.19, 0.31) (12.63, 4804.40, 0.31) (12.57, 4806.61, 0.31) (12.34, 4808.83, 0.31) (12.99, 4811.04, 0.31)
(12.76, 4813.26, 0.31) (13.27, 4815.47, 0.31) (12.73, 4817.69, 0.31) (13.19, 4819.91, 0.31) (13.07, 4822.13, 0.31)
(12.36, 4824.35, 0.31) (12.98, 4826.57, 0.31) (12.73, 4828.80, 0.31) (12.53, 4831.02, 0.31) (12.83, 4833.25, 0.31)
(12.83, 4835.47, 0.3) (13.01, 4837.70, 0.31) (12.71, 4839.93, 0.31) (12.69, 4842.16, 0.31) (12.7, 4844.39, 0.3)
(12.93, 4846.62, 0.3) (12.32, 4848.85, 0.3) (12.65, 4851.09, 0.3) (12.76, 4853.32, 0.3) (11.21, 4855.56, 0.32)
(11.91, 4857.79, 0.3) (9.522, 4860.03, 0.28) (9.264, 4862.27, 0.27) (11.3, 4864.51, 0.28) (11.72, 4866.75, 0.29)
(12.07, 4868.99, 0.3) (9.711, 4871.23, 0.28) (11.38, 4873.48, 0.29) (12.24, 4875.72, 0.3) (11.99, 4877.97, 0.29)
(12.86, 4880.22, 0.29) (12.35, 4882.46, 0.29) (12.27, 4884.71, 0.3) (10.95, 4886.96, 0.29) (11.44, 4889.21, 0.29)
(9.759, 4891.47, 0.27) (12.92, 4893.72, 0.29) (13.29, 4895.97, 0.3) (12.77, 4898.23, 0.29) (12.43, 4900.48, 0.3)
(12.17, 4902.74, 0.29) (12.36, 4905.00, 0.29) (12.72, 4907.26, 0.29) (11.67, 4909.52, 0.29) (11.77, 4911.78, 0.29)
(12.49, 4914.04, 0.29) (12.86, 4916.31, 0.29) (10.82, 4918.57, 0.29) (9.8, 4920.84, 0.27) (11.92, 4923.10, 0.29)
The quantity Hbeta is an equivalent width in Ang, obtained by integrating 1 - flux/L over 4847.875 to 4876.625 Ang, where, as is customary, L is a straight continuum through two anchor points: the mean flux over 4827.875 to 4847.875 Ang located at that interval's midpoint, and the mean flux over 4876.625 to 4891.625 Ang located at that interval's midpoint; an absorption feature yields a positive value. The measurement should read 2.06 Ang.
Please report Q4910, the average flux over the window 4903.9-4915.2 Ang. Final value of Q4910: 12.2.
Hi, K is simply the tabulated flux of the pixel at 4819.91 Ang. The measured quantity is 13.19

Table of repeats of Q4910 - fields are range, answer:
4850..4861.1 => 11.6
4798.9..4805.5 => 12.9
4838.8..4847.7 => 12.8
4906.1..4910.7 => 12.2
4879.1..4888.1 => 12.1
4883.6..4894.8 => 11.5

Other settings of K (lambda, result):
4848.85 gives 12.32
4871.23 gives 9.711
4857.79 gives 11.91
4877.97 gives 11.99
